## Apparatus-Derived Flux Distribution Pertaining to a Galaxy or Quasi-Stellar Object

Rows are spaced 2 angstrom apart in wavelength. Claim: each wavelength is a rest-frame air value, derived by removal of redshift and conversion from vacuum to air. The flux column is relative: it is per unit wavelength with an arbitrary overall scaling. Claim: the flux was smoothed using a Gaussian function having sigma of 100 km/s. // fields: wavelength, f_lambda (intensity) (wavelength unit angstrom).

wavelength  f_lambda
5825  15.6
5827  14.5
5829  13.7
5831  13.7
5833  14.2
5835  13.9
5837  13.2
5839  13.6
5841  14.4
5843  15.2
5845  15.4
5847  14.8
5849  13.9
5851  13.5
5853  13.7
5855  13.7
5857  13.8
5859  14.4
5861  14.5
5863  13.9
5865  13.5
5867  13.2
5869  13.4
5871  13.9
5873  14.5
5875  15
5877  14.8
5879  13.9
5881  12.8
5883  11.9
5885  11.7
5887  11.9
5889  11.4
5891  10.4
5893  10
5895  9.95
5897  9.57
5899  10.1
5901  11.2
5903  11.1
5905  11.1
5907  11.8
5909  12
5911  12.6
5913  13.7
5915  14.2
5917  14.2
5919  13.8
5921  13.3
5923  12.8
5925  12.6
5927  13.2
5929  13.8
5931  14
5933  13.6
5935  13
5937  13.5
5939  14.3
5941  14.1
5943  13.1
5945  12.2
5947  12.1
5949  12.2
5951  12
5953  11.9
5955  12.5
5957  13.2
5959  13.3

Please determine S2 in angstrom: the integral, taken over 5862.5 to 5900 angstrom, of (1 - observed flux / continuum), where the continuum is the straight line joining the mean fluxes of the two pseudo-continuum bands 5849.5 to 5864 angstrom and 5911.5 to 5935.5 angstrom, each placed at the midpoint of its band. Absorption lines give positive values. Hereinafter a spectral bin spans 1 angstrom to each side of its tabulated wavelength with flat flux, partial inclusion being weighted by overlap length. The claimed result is 3.8 angstrom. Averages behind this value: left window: 13.9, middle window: 12.4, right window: 13.5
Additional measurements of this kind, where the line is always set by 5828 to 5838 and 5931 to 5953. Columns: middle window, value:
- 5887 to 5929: 3.9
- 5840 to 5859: -0.9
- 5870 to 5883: -0.5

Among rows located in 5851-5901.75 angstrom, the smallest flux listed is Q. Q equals 9.57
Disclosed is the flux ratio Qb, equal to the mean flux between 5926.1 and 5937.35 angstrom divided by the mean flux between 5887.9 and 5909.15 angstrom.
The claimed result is 1.26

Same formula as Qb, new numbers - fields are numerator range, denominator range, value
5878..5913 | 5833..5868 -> 0.82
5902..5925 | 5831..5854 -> 0.90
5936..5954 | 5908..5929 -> 0.97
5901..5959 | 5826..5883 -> 0.92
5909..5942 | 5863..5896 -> 1.06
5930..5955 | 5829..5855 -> 0.92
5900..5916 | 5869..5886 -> 0.90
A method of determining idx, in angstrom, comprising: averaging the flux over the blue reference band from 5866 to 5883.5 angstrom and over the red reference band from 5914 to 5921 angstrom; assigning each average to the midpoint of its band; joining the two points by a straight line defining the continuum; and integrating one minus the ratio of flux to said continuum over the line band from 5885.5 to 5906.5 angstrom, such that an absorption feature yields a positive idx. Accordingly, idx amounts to 4.8 angstrom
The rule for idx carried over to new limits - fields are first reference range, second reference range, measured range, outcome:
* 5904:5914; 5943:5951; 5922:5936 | -1.2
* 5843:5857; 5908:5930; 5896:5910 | 2.6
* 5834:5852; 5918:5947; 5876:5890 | 1.2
